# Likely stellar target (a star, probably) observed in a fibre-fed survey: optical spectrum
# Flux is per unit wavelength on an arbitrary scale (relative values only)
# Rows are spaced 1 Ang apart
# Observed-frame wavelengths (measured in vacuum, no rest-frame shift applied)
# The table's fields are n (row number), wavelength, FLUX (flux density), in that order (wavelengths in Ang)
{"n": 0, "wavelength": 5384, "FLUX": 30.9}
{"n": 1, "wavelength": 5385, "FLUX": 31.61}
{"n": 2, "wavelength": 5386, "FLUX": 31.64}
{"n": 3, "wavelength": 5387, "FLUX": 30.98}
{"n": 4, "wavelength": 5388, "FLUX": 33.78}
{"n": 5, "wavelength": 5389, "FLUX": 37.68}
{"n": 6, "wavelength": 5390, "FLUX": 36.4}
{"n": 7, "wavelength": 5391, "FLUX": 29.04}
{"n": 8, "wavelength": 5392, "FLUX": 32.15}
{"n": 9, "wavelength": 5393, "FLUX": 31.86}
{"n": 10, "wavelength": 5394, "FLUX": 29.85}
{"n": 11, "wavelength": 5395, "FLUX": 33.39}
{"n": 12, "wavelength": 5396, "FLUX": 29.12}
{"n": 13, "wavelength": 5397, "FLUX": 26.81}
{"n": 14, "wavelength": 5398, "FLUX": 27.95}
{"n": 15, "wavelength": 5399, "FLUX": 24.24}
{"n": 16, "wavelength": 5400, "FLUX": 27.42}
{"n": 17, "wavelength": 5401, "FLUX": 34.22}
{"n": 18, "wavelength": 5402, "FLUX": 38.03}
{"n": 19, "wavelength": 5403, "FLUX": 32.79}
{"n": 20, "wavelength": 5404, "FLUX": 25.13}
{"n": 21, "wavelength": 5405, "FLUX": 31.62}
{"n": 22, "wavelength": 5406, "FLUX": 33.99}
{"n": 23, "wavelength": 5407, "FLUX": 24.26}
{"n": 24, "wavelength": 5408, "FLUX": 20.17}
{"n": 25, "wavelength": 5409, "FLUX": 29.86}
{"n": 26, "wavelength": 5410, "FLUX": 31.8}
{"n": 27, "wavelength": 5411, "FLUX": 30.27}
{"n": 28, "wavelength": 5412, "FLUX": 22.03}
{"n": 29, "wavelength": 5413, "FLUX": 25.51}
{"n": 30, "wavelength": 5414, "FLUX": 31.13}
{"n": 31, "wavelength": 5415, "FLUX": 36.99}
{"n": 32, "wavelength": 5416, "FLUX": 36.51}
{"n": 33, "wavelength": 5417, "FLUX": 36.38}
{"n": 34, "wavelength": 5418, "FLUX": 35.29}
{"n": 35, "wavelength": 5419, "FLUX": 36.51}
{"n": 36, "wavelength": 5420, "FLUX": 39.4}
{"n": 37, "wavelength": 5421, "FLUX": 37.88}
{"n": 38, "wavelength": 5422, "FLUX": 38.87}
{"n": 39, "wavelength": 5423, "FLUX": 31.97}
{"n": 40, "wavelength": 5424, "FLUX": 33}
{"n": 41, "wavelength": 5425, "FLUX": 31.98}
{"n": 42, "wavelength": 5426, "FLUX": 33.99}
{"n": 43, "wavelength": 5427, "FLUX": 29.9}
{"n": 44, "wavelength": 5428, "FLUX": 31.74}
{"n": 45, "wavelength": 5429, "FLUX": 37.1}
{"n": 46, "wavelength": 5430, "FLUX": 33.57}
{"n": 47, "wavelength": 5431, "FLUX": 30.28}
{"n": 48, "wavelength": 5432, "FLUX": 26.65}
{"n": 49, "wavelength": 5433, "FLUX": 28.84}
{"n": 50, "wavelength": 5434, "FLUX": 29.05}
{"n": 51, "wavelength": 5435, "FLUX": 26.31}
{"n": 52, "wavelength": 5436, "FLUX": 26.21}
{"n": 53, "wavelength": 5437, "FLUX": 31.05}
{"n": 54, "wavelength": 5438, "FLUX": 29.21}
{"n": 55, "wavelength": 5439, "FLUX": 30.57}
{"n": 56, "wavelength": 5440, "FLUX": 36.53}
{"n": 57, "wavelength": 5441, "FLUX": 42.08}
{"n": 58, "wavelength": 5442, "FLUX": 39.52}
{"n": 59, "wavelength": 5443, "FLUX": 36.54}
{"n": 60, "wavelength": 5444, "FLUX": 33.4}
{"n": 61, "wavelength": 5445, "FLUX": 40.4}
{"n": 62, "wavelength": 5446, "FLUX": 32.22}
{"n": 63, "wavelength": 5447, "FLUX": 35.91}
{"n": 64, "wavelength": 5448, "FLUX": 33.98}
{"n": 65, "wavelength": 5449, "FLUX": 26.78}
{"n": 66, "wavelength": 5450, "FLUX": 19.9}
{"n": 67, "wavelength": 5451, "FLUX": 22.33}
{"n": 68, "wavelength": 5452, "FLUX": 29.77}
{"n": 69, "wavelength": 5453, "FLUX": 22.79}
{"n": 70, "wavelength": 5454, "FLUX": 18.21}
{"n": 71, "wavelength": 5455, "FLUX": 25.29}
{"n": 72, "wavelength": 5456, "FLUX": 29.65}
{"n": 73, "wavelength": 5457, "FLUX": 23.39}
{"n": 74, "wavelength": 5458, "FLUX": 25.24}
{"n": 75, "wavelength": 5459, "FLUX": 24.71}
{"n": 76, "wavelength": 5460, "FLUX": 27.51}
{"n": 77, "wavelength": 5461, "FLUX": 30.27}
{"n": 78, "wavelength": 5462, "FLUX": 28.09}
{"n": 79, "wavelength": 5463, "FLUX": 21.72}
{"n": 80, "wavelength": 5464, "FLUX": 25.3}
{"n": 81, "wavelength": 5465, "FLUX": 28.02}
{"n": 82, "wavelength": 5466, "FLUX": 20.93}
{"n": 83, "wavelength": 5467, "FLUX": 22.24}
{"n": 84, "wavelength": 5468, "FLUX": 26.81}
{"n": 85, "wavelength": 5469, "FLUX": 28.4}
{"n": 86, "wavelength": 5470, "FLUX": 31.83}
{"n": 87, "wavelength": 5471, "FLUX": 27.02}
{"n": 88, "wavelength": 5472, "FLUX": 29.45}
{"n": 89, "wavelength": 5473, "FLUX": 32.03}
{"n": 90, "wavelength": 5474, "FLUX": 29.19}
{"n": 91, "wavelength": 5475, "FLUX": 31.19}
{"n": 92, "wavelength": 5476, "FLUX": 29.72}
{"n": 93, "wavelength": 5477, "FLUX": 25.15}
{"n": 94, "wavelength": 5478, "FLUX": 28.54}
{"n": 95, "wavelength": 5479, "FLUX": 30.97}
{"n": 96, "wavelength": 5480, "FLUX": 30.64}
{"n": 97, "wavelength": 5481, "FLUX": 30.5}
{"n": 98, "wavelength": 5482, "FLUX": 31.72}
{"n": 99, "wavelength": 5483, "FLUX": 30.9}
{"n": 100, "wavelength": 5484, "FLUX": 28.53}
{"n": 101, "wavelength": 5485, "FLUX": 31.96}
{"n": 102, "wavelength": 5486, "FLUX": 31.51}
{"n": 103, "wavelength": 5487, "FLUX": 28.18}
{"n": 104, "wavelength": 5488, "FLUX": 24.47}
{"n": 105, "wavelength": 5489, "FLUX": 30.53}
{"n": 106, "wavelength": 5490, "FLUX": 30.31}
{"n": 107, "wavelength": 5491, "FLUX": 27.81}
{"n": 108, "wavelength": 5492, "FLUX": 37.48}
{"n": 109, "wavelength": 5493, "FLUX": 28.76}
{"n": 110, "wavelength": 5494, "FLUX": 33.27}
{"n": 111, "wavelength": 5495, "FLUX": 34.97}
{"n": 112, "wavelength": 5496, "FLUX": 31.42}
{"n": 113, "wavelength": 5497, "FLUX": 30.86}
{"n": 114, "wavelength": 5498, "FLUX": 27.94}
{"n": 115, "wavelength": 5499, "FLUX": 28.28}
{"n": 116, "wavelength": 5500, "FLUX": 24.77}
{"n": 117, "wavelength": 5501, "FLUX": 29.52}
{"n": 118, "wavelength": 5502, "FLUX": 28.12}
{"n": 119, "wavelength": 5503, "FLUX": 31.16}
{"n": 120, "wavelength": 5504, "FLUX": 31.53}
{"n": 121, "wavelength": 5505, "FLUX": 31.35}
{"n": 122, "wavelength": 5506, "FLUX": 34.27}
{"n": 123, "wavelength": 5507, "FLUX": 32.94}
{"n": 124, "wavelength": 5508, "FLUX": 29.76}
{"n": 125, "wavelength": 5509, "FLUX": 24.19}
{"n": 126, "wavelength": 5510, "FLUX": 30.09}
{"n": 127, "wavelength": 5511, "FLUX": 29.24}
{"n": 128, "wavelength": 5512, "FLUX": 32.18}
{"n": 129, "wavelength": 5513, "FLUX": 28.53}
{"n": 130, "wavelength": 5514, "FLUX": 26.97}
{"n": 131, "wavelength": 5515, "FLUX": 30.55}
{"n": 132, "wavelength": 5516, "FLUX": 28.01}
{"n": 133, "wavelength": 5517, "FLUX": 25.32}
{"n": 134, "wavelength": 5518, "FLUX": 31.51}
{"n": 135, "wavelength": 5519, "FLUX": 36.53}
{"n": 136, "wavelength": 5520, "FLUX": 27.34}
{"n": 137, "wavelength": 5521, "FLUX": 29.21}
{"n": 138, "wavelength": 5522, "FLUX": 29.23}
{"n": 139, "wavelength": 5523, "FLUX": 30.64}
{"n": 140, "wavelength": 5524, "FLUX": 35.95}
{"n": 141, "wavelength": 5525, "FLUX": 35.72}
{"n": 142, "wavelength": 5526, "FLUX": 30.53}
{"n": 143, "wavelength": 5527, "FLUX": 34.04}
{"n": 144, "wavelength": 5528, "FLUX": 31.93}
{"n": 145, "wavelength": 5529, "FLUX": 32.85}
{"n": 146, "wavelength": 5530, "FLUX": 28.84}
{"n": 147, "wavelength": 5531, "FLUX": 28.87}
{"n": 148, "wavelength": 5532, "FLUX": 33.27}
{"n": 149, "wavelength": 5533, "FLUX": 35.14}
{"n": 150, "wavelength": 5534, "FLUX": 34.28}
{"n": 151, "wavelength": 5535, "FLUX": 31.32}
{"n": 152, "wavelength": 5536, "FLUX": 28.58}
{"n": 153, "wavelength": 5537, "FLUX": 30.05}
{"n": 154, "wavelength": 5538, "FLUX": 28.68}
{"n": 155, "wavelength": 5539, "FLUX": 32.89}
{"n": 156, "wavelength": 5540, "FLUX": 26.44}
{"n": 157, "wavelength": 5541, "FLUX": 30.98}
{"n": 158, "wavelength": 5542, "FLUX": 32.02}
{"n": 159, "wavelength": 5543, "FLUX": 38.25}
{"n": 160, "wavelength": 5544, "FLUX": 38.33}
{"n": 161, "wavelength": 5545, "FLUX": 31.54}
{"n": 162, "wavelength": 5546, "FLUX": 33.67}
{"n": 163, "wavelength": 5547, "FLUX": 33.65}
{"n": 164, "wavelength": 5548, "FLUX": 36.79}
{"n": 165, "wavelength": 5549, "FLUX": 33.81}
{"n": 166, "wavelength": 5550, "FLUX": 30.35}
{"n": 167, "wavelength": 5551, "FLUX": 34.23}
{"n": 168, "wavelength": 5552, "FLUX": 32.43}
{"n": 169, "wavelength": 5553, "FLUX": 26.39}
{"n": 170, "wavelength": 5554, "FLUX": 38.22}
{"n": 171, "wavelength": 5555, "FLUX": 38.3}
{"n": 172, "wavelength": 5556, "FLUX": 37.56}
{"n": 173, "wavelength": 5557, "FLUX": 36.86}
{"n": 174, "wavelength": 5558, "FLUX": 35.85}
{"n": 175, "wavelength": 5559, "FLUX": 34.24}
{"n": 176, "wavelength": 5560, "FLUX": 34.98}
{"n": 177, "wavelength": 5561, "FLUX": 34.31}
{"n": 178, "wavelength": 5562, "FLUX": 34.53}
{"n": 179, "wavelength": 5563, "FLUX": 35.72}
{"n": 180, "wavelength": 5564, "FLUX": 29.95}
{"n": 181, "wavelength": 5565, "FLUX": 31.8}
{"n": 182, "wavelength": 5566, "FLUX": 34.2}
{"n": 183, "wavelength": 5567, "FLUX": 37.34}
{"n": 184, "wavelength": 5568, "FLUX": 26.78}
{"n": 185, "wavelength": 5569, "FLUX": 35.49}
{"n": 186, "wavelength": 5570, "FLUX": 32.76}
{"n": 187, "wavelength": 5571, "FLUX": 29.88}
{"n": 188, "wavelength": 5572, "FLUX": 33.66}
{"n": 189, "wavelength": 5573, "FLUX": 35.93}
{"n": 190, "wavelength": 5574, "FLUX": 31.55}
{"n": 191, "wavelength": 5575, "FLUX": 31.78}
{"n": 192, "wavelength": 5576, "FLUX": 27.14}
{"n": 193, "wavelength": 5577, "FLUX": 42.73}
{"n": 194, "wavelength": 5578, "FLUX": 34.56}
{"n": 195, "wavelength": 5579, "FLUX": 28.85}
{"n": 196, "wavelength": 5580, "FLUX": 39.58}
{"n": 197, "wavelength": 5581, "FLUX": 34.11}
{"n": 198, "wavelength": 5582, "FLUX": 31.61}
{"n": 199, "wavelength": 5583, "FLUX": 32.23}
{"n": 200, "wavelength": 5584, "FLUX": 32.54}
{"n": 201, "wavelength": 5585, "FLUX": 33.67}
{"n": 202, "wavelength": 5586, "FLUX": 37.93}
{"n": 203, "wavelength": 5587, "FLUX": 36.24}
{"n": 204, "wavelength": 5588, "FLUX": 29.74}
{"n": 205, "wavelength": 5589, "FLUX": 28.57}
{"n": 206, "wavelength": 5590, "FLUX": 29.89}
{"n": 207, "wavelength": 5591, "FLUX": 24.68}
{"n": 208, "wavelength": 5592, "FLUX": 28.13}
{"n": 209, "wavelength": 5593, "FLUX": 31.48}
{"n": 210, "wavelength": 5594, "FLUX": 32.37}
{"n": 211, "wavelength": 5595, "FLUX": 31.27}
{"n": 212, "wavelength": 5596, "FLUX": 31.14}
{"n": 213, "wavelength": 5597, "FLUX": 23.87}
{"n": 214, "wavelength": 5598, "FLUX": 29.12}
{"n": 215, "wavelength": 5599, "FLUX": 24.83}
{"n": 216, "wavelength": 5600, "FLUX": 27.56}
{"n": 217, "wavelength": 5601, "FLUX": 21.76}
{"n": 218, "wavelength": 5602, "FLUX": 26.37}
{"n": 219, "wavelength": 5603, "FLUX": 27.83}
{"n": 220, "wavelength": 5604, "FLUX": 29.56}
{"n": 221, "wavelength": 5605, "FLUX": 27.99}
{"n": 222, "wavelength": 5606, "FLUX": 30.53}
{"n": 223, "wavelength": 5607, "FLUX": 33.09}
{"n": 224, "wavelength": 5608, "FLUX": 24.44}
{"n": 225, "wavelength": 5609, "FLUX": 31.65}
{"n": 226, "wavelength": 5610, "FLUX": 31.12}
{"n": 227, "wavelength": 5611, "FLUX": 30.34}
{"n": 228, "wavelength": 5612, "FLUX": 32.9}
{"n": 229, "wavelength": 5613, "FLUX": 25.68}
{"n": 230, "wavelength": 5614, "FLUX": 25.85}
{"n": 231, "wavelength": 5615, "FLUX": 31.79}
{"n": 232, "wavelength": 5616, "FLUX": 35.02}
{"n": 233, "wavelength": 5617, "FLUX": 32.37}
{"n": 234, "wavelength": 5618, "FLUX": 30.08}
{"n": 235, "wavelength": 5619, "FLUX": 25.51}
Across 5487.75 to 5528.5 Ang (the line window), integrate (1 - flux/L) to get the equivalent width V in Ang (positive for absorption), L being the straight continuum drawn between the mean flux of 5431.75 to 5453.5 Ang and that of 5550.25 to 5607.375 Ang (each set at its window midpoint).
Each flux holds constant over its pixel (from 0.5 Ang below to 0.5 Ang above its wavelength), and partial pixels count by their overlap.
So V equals 1.31 Ang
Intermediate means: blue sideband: 31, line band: 30.5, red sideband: 32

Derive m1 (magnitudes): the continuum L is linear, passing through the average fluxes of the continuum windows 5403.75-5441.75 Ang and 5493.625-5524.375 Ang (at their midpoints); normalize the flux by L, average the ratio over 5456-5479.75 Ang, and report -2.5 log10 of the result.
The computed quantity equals 0.132 mag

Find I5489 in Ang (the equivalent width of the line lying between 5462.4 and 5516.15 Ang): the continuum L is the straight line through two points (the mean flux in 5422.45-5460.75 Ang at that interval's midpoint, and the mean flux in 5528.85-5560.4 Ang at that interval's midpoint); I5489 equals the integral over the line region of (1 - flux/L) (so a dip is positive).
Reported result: 3.9 Ang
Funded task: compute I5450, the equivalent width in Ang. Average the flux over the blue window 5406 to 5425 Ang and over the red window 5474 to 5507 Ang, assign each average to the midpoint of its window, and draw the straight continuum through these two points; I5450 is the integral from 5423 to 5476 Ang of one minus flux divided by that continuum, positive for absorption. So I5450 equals 3.19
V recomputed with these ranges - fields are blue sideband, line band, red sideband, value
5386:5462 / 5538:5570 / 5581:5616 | -3.9 Ang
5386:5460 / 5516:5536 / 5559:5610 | -0.2 Ang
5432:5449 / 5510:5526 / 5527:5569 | 1.3 Ang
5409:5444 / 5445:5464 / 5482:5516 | 2.9 Ang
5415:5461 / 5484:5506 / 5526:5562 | 1.4 Ang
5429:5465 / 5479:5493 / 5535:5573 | 0.2 Ang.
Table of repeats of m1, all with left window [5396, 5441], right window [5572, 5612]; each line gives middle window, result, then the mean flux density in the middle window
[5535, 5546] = -0.03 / 31.8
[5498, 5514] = 0.05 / 29.6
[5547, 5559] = -0.12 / 34.6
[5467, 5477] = 0.08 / 28.9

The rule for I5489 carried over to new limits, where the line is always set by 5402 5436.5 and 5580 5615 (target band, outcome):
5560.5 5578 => -1.8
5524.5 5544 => -1.0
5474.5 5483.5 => 0.3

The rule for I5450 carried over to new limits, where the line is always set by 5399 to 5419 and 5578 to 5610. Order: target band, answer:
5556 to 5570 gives -1.8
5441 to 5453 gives -0.5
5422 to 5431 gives -0.7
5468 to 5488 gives 0.6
